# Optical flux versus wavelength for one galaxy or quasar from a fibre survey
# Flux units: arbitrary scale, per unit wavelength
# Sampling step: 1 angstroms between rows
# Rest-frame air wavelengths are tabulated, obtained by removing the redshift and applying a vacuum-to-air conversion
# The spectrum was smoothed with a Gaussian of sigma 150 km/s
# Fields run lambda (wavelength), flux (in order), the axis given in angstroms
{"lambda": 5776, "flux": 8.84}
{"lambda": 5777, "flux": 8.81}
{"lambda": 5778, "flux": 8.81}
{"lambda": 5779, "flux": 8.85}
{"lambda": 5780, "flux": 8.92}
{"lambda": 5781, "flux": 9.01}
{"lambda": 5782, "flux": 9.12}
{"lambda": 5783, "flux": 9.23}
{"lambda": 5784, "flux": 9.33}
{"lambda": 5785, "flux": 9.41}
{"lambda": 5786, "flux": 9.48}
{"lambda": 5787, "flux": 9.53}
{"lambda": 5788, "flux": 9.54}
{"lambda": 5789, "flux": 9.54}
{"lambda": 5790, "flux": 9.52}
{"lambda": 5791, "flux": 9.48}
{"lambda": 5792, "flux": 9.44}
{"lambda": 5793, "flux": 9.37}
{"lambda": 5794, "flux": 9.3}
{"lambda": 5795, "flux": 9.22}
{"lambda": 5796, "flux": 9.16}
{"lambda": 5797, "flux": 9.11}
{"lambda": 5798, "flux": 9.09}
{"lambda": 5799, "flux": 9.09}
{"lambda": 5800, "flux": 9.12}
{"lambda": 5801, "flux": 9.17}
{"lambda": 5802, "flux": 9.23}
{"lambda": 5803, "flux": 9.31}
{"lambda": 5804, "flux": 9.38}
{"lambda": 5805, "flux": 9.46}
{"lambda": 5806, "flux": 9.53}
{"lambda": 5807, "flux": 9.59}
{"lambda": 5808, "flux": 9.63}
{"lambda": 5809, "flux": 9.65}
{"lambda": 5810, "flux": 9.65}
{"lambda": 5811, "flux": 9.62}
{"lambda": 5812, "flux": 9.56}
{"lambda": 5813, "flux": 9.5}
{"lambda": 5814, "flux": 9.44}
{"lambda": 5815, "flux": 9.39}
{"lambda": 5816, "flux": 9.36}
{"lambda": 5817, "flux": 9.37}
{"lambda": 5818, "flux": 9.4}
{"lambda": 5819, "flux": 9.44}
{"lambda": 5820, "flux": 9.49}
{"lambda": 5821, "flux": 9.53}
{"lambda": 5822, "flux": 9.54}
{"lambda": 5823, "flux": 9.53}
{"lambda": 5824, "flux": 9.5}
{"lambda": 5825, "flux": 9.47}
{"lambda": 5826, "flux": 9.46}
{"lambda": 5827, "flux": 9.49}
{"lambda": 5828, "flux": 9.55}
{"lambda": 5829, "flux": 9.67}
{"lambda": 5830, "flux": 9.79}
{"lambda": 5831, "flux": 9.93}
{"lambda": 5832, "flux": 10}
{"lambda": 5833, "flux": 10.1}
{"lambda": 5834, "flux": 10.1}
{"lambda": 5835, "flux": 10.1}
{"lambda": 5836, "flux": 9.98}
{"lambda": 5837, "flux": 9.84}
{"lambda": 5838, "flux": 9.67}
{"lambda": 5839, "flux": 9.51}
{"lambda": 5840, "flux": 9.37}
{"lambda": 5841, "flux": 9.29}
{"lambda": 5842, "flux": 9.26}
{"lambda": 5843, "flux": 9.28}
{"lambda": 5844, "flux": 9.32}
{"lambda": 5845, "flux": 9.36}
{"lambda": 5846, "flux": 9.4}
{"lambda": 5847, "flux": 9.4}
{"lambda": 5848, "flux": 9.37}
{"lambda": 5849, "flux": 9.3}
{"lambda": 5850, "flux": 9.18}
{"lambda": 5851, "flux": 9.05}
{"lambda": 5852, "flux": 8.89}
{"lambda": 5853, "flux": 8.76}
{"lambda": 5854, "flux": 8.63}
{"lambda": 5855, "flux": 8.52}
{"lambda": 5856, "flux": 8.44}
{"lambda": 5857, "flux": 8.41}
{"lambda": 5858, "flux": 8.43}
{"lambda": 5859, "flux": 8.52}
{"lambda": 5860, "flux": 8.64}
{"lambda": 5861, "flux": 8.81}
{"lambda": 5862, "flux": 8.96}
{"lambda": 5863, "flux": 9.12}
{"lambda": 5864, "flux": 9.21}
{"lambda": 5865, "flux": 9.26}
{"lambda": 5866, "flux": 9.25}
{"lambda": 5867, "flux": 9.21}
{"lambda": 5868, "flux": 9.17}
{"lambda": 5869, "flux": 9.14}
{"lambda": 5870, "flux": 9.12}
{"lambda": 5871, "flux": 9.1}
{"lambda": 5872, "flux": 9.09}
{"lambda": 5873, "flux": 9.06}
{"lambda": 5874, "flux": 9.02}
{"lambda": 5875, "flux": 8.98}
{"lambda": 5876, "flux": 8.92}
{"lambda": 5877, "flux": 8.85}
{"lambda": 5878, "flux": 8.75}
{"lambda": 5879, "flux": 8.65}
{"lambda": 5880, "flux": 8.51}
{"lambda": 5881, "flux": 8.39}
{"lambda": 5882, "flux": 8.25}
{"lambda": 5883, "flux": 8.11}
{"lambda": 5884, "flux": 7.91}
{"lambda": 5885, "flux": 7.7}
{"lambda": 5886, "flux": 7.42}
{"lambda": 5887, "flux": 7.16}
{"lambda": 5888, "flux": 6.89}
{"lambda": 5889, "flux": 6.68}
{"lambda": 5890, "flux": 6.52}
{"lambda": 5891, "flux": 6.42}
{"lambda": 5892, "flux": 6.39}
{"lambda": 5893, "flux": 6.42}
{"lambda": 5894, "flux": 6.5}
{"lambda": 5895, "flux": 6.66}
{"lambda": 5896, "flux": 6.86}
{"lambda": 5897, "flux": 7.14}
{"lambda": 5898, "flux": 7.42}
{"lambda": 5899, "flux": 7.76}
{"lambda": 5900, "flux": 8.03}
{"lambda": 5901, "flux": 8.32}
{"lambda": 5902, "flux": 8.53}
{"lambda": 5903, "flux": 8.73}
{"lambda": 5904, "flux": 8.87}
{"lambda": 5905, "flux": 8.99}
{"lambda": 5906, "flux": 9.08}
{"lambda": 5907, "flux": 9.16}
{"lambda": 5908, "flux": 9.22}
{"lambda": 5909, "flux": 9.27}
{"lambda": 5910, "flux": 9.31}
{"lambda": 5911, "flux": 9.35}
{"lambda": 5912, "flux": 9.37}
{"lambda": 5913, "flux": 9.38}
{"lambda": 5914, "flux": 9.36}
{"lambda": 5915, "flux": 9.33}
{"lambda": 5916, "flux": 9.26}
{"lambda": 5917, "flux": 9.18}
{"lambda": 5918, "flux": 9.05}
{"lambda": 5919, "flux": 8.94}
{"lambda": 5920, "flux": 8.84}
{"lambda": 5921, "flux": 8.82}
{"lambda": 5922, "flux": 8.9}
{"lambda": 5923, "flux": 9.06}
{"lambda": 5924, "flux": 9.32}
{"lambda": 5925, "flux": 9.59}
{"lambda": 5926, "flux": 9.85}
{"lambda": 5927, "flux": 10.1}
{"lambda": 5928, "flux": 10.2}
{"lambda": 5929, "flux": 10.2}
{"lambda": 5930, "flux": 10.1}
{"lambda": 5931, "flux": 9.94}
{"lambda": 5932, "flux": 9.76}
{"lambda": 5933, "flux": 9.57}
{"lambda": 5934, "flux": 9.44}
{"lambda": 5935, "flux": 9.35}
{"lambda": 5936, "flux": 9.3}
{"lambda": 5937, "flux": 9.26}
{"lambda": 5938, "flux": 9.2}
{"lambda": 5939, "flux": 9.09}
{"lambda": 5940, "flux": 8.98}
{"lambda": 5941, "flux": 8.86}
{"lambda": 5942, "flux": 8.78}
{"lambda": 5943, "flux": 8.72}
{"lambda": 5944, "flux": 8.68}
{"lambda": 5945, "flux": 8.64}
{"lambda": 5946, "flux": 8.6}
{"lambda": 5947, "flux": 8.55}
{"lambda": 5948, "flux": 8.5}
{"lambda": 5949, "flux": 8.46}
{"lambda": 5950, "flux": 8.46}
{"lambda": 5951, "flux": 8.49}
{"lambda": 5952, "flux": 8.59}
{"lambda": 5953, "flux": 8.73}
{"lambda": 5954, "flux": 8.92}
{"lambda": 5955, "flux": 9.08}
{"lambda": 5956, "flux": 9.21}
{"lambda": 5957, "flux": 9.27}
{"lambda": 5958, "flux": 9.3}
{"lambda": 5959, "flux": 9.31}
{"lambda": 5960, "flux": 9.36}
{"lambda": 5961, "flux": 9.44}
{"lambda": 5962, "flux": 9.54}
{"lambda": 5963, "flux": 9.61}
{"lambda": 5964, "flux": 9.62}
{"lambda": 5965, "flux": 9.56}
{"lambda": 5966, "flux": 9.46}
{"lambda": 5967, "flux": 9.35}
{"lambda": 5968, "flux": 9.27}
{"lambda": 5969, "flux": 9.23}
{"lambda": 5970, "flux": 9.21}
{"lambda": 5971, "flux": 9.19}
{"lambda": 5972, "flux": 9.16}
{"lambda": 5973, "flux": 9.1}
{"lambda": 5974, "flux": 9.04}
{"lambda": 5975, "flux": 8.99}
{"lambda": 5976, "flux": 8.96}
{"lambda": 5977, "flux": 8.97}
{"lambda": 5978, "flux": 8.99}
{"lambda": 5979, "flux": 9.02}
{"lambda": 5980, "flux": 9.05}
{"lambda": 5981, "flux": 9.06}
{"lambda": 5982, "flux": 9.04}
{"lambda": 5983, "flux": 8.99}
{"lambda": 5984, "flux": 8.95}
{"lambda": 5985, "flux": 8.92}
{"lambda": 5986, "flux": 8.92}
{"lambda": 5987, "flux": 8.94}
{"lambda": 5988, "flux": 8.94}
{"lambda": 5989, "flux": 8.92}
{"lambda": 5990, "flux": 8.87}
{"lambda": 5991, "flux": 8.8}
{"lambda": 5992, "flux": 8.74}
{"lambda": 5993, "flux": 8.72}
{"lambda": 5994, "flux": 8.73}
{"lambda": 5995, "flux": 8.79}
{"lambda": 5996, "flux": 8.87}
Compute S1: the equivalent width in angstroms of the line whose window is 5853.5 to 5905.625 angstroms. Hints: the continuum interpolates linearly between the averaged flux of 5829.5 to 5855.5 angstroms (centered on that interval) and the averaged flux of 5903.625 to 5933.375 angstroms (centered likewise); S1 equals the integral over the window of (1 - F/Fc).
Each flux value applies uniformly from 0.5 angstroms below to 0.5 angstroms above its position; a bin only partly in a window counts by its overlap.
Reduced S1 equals 6.5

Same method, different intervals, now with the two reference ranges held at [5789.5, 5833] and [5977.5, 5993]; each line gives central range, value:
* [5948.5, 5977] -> -0.4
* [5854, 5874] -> 0.8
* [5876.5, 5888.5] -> 1.6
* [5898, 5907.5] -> 0.7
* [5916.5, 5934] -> -0.7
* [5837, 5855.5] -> 0.3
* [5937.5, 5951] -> 0.5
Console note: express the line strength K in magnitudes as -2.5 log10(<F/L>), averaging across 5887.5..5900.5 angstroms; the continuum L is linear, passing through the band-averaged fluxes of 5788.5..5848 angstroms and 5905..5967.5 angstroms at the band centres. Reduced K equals 0.326 mag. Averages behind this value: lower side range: 9.49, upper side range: 9.21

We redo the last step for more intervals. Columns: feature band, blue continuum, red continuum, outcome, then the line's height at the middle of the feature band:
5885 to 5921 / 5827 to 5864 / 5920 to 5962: 0.13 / 9.21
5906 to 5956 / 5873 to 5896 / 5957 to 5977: -0.07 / 8.6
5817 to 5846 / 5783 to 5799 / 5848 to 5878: -0.06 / 9.12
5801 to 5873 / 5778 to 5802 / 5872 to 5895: -0.10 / 8.52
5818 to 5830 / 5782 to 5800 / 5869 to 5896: -0.08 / 8.82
